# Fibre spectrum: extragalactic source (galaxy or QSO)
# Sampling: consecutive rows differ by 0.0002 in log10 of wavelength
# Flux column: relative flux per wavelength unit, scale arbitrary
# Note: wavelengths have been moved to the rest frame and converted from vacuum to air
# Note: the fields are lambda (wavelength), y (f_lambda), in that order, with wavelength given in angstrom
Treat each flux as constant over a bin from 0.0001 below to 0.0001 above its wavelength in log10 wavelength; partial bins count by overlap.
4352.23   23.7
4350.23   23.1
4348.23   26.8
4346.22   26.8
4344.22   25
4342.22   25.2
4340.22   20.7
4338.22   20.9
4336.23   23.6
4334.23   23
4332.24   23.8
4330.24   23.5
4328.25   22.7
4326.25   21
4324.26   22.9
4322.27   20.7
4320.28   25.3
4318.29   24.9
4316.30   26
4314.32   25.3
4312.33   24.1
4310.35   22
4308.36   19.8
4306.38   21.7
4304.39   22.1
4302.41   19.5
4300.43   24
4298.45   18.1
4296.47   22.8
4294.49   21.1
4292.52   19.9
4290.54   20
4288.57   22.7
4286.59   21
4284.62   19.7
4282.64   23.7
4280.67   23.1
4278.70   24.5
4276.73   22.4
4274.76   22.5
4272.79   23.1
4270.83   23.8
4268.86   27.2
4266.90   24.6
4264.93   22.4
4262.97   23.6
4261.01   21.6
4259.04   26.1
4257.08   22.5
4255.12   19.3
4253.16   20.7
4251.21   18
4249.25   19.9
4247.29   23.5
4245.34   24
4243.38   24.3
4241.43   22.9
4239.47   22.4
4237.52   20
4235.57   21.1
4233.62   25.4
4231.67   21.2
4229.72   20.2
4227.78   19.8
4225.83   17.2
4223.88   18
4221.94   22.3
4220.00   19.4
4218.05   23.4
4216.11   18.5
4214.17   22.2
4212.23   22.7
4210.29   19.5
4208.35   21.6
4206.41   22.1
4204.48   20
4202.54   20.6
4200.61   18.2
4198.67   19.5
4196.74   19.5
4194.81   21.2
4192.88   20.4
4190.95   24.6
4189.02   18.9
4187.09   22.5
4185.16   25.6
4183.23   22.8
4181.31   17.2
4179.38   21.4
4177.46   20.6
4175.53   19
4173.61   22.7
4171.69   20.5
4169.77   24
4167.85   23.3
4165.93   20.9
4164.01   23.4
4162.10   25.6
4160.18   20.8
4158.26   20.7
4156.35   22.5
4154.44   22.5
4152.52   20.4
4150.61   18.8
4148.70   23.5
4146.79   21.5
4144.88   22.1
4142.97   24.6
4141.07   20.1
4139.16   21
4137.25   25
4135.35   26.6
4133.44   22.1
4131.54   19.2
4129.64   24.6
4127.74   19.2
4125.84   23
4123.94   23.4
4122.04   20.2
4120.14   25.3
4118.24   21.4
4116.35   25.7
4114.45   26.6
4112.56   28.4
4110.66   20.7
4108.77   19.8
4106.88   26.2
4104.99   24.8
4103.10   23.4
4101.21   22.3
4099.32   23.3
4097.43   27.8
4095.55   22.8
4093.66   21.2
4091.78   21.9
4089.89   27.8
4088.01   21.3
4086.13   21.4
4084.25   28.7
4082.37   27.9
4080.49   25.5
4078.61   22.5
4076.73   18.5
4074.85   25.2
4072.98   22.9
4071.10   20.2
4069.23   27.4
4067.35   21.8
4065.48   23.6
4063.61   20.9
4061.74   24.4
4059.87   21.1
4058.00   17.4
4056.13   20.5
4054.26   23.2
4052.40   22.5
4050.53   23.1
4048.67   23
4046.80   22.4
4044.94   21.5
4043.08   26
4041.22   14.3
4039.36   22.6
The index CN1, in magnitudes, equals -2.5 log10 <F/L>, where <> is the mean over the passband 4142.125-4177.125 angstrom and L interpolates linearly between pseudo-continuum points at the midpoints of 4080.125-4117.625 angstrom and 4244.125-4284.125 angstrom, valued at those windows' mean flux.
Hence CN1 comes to 0.08 mag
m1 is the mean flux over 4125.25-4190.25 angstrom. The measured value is 22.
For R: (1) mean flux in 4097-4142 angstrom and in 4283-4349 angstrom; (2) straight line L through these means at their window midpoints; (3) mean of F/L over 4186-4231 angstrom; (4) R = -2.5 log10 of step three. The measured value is 0.12 mag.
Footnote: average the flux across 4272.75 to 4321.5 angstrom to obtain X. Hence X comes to 22.4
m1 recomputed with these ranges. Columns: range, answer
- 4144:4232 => 21.2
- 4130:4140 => 22.9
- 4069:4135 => 23.5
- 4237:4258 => 21.6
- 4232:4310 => 22.2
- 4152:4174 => 22.3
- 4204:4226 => 20.7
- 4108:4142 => 22.9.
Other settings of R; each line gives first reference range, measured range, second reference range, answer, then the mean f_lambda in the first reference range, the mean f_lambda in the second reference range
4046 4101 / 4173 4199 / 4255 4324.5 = 0.08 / 23.1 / 22.6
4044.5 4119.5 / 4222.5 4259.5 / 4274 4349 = 0.08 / 23.3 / 22.7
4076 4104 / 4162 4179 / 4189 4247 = 0.00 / 23.8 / 21.1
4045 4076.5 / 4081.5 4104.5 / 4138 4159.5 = -0.10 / 22.4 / 21.6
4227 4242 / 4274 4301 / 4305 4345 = 0.03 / 21.6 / 23.1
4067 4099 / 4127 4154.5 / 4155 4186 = 0.02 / 23.8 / 21.9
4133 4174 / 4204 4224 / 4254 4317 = 0.07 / 22.4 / 22.5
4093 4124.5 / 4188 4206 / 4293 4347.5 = 0.15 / 23.7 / 22.8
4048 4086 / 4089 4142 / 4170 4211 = -0.06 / 23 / 20.9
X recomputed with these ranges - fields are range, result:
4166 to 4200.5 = 21.3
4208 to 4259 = 21.2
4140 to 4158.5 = 21.7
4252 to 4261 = 22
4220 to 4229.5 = 19.4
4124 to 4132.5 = 21.7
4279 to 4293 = 21.6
